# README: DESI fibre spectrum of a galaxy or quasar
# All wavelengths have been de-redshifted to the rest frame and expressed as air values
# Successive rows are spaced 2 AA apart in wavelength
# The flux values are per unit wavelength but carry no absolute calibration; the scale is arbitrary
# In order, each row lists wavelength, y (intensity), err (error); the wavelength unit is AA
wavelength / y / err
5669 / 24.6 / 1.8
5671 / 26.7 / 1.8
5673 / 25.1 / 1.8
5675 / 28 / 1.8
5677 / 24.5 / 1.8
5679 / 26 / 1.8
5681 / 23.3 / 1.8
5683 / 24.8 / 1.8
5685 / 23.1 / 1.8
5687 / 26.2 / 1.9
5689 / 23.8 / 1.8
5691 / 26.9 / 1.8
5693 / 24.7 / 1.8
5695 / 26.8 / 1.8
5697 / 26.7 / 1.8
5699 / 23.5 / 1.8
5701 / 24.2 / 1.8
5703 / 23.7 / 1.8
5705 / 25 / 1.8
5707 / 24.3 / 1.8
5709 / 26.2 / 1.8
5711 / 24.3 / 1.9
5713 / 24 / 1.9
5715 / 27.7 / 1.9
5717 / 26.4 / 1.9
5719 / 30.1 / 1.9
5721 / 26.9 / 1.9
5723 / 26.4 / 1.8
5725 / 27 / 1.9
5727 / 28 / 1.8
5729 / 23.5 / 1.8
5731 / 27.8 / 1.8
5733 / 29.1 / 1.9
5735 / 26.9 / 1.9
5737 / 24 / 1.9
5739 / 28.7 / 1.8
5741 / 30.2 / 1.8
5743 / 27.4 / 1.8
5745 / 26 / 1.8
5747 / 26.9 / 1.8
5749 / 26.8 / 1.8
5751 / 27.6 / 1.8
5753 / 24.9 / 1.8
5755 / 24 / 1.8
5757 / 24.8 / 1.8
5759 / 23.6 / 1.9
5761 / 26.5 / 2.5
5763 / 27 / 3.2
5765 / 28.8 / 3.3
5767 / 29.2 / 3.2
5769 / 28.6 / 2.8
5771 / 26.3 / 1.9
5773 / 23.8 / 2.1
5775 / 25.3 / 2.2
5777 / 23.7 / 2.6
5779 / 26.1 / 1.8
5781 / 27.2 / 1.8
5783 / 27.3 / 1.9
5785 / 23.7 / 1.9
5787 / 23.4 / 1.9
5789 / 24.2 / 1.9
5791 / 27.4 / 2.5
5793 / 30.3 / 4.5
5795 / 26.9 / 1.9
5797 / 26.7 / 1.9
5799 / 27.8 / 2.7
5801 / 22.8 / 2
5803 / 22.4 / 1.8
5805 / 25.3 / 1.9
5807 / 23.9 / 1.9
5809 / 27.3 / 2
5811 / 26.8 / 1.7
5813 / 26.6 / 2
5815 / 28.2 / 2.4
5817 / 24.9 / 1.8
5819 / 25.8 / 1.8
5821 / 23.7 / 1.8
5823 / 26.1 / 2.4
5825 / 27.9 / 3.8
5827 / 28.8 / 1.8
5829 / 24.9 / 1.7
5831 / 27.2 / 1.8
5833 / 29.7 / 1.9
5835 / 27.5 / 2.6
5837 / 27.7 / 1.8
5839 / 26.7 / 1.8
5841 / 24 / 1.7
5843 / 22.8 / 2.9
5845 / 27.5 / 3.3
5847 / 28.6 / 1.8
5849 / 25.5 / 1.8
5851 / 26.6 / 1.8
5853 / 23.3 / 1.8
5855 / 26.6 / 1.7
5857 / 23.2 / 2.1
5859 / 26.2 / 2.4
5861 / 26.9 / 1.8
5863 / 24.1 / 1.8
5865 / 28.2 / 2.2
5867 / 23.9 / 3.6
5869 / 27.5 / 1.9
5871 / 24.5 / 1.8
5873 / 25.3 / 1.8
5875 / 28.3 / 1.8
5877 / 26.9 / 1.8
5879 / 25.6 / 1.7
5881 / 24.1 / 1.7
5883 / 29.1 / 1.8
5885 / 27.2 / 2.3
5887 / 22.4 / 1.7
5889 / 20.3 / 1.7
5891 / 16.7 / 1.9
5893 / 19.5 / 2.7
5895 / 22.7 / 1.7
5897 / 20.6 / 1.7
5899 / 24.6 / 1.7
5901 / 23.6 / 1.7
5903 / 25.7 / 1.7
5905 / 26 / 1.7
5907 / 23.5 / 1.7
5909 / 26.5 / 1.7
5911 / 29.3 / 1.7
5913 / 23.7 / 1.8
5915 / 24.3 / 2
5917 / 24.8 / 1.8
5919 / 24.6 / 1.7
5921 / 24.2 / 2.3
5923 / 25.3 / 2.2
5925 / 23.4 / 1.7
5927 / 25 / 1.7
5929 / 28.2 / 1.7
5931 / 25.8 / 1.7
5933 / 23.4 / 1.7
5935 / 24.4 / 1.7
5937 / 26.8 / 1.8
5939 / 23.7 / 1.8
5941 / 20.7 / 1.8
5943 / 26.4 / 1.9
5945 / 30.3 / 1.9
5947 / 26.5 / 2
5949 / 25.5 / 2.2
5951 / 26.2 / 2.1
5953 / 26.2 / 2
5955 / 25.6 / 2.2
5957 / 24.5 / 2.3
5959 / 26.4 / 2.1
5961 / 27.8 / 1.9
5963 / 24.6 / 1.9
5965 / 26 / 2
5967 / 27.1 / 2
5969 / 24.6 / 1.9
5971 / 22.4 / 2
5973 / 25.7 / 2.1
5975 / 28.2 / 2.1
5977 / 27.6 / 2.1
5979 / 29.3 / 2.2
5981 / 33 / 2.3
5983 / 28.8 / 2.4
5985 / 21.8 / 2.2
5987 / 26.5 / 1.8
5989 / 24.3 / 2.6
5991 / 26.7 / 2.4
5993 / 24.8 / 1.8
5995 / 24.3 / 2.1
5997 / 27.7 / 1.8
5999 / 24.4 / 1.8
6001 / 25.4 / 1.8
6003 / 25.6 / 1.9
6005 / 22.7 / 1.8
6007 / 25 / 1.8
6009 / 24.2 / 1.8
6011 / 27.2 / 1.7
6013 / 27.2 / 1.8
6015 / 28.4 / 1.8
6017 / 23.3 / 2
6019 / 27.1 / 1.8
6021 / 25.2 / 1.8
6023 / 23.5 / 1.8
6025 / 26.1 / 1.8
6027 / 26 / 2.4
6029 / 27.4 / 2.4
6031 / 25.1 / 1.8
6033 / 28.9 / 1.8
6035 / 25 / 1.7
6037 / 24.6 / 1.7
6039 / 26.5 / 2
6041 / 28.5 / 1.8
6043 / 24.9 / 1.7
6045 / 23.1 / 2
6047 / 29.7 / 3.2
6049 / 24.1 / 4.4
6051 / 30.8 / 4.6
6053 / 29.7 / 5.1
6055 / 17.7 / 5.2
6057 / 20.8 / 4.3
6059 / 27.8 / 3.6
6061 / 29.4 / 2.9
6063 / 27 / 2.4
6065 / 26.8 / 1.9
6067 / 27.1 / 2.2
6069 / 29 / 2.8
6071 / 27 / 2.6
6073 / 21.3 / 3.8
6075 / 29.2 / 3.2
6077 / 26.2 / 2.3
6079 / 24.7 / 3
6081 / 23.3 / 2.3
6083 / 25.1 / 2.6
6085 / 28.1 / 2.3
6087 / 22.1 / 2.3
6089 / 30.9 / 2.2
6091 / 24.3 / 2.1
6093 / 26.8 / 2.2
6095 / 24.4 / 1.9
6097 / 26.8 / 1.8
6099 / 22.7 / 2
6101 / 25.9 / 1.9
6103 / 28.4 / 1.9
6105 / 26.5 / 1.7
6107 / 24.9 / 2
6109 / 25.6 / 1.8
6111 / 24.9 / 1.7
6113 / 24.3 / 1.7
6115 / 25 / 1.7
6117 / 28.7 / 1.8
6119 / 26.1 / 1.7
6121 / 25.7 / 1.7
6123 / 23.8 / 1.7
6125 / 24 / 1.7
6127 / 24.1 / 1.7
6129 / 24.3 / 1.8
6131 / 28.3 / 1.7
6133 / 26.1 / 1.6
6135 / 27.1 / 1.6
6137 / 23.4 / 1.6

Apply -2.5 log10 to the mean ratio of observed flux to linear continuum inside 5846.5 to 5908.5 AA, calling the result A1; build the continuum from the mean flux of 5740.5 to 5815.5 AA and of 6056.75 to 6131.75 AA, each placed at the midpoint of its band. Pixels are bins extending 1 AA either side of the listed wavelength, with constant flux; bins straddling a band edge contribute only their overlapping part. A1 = 0.06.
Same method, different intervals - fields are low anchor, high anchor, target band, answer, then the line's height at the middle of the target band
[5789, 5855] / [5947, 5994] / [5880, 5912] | 0.104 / 26.3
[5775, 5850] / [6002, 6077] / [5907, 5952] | 0.030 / 26.1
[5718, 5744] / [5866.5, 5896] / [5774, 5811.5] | 0.017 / 26.1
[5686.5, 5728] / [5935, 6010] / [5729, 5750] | -0.055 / 25.8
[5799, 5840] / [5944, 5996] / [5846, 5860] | 0.023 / 26.3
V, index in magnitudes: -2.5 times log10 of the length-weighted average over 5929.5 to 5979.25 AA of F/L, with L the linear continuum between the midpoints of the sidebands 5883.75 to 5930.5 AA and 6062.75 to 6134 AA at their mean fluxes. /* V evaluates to -0.057 mag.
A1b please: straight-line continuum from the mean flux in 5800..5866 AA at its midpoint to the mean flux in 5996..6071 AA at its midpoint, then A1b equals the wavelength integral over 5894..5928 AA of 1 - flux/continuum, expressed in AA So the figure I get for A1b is 1.9 AA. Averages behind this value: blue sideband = 26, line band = 24.6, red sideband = 26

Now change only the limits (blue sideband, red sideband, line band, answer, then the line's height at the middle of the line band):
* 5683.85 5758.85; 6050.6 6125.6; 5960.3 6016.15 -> -0.5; 25.9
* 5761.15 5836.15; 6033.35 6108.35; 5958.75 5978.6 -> 0.0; 26.1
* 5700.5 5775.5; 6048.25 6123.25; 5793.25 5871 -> 0.5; 26.3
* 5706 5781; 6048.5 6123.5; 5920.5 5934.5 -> 0.6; 26.2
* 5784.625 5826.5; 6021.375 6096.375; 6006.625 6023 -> 0.1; 26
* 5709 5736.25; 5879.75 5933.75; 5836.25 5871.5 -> -1.1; 25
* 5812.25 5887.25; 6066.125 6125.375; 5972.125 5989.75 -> -0.9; 26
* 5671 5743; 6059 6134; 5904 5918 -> 0.3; 26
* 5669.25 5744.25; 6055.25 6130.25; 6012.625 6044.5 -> -0.4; 25.7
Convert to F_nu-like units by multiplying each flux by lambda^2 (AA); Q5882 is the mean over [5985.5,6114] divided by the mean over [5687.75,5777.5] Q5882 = 1.10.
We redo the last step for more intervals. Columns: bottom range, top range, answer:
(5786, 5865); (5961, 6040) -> 1.06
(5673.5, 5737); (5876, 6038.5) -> 1.07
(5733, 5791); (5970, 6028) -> 1.07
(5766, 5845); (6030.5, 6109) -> 1.09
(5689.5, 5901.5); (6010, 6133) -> 1.10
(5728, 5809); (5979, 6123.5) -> 1.09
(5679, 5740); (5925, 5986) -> 1.10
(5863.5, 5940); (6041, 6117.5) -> 1.11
